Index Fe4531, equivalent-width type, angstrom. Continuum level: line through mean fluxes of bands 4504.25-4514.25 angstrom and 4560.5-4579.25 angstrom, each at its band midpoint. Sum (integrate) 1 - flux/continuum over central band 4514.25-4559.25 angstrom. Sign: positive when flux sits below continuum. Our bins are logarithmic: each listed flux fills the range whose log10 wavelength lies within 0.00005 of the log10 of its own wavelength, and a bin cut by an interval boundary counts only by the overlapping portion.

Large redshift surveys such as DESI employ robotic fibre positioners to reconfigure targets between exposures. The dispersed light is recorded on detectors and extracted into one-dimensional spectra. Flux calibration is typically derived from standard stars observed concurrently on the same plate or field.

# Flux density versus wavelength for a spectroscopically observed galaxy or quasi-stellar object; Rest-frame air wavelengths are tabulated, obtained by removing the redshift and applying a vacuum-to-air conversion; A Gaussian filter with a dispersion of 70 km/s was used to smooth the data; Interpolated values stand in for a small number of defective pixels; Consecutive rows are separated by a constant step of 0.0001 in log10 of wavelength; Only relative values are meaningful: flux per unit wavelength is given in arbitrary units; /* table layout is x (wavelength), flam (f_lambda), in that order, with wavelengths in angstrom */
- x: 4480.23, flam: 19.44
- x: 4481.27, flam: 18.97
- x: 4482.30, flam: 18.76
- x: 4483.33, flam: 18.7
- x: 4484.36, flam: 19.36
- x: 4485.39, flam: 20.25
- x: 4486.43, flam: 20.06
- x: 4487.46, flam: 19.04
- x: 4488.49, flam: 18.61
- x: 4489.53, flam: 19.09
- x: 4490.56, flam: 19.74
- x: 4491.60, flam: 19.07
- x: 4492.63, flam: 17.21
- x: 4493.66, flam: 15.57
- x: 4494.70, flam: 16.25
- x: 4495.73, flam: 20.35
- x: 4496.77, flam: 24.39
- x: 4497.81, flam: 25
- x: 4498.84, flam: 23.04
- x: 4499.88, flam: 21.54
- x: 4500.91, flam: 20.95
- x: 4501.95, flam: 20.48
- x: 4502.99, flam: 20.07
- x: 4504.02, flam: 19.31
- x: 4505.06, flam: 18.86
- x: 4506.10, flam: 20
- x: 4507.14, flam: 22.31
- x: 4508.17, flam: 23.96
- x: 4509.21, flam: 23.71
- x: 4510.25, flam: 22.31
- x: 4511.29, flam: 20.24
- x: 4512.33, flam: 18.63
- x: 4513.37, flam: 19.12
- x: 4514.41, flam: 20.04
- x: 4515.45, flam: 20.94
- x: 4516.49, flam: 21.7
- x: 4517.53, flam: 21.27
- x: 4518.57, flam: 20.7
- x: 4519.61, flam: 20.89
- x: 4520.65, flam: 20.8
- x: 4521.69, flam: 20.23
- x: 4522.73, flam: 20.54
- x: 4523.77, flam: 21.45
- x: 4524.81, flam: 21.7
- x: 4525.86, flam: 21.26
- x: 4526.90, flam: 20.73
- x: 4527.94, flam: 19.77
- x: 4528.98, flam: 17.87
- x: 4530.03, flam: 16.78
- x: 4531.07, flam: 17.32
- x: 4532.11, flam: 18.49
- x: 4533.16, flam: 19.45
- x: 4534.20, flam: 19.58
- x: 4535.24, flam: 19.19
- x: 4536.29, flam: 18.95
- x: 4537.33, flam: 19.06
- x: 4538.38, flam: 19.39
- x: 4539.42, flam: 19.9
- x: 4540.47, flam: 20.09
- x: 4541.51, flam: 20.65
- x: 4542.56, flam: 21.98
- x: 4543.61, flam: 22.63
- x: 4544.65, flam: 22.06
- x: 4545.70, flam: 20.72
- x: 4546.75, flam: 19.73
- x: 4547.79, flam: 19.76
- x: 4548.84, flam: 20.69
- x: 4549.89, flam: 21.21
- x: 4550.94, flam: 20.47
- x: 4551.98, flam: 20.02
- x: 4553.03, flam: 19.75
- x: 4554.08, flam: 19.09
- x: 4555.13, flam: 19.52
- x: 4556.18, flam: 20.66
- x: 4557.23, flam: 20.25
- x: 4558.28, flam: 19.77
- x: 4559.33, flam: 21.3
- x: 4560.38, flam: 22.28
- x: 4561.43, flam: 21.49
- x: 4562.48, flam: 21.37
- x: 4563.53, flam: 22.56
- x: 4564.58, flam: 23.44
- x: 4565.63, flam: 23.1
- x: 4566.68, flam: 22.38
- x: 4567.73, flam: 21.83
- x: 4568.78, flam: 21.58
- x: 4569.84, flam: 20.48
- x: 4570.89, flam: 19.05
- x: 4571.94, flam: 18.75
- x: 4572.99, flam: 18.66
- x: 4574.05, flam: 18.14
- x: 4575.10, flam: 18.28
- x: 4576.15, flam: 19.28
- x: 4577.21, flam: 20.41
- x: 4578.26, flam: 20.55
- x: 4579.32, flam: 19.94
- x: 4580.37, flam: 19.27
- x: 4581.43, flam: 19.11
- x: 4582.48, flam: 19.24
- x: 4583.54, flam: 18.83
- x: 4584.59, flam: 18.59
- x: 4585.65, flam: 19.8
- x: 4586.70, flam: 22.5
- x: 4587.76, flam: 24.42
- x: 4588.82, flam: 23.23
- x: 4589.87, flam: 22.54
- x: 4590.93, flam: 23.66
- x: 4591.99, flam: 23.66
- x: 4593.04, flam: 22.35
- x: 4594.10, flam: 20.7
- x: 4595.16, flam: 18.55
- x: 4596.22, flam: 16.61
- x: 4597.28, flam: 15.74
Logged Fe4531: 1.4 angstrom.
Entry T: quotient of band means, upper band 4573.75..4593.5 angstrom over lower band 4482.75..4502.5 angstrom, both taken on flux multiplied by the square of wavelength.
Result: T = 1.08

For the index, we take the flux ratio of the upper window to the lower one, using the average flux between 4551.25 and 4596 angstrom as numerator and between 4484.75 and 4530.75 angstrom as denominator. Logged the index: 1.0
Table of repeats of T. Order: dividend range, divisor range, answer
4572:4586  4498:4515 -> 0.94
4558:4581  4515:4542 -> 1.05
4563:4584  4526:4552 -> 1.03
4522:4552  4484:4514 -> 1.00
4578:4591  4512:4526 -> 1.04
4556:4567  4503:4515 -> 1.07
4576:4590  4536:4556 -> 1.03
